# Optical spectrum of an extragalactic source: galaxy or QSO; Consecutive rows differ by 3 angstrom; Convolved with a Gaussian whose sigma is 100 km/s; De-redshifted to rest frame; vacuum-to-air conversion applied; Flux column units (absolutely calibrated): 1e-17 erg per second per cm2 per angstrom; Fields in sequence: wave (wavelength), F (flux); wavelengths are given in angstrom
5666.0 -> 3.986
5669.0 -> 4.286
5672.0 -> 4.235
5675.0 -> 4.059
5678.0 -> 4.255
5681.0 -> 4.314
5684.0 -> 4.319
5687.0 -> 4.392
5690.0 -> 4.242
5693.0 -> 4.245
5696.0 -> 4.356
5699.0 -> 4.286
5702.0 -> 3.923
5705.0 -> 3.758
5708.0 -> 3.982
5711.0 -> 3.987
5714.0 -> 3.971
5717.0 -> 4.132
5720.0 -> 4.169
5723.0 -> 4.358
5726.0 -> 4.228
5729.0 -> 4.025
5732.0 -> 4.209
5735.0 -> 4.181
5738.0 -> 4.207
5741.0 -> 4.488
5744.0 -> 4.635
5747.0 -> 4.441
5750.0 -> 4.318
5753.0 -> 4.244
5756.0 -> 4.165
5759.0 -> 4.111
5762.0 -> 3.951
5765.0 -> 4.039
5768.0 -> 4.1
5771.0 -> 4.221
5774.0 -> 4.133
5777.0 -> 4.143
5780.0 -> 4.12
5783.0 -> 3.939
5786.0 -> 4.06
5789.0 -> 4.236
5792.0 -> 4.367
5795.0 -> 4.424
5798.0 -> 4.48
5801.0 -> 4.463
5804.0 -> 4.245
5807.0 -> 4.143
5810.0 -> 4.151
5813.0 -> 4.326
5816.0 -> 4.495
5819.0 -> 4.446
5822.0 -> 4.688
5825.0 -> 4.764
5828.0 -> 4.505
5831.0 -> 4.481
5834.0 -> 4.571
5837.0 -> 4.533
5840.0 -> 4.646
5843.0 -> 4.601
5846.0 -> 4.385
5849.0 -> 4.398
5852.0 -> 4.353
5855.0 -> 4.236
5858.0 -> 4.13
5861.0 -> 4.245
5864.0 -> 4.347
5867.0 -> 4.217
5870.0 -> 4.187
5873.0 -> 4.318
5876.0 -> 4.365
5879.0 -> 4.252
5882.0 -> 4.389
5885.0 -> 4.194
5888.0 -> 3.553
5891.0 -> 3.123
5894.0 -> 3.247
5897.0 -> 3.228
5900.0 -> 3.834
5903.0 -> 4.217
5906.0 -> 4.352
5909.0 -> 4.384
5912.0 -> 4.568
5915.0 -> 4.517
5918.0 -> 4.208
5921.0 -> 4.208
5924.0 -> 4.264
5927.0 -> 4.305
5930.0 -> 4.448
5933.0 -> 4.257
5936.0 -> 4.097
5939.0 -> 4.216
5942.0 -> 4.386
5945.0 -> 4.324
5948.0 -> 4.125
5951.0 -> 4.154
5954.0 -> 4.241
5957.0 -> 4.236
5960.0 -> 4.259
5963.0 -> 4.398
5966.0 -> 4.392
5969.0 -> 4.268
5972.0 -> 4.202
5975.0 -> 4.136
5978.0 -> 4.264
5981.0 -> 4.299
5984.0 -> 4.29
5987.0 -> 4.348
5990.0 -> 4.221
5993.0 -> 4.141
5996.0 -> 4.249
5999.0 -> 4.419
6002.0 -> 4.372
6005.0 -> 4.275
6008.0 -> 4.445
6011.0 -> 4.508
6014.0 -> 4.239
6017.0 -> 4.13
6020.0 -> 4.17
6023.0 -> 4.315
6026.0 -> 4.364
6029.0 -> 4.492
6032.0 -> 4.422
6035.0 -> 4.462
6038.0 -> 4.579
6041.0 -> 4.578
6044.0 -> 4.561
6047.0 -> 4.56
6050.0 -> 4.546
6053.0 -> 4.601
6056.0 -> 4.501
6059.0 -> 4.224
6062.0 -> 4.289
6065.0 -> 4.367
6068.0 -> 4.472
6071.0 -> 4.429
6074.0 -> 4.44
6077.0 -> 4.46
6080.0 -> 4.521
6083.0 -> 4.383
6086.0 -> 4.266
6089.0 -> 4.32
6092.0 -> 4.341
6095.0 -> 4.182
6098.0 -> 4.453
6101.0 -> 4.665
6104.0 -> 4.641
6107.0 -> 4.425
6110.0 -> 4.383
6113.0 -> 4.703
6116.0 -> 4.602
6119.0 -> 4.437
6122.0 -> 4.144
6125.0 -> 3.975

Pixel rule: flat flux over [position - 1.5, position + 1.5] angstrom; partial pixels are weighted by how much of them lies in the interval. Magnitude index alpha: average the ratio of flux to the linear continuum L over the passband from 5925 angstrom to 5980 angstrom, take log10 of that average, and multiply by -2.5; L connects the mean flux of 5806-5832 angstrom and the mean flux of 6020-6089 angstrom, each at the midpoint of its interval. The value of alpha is 0.045 mag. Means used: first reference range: 4.45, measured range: 4.26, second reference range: 4.44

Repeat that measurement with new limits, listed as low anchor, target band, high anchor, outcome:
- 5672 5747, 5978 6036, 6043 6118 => 0.020 mag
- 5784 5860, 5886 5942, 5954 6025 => 0.070 mag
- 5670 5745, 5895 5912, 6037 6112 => 0.078 mag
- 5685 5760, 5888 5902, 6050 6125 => 0.253 mag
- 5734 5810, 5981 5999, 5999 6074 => 0.028 mag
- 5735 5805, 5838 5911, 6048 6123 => 0.042 mag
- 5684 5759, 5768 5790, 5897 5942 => 0.026 mag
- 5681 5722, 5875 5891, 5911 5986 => 0.052 mag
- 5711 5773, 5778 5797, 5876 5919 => -0.013 mag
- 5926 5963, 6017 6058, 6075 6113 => -0.022 mag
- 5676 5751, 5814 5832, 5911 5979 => -0.077 mag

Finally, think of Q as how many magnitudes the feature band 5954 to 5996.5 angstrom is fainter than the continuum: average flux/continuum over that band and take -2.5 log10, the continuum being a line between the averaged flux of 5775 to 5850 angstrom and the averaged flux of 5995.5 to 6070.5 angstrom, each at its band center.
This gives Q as 0.03 mag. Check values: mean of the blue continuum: 4.38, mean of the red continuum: 4.41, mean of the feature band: 4.26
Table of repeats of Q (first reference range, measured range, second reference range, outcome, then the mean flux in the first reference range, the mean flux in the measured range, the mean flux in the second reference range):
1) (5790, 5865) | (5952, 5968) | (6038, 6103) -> 0.032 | 4.42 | 4.3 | 4.44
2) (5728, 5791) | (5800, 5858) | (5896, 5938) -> -0.058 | 4.19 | 4.44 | 4.22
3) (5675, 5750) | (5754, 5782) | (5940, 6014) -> 0.031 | 4.21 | 4.11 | 4.29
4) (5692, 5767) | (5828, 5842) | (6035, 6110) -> -0.072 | 4.18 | 4.55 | 4.45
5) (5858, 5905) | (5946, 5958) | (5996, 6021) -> -0.005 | 3.99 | 4.19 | 4.32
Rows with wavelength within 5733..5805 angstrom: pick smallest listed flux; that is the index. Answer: 3.939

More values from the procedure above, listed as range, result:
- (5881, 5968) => 3.123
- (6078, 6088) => 4.266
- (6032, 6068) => 4.224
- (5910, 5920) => 4.208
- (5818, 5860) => 4.13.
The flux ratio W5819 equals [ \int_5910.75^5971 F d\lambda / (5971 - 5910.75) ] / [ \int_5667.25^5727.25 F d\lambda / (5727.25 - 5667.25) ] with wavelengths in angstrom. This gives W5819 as 1.03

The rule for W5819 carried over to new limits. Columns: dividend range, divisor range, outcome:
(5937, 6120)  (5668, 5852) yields 1.02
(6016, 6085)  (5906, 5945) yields 1.02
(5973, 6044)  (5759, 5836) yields 1.01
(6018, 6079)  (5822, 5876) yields 1.01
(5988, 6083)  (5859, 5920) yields 1.08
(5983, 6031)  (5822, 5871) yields 0.97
